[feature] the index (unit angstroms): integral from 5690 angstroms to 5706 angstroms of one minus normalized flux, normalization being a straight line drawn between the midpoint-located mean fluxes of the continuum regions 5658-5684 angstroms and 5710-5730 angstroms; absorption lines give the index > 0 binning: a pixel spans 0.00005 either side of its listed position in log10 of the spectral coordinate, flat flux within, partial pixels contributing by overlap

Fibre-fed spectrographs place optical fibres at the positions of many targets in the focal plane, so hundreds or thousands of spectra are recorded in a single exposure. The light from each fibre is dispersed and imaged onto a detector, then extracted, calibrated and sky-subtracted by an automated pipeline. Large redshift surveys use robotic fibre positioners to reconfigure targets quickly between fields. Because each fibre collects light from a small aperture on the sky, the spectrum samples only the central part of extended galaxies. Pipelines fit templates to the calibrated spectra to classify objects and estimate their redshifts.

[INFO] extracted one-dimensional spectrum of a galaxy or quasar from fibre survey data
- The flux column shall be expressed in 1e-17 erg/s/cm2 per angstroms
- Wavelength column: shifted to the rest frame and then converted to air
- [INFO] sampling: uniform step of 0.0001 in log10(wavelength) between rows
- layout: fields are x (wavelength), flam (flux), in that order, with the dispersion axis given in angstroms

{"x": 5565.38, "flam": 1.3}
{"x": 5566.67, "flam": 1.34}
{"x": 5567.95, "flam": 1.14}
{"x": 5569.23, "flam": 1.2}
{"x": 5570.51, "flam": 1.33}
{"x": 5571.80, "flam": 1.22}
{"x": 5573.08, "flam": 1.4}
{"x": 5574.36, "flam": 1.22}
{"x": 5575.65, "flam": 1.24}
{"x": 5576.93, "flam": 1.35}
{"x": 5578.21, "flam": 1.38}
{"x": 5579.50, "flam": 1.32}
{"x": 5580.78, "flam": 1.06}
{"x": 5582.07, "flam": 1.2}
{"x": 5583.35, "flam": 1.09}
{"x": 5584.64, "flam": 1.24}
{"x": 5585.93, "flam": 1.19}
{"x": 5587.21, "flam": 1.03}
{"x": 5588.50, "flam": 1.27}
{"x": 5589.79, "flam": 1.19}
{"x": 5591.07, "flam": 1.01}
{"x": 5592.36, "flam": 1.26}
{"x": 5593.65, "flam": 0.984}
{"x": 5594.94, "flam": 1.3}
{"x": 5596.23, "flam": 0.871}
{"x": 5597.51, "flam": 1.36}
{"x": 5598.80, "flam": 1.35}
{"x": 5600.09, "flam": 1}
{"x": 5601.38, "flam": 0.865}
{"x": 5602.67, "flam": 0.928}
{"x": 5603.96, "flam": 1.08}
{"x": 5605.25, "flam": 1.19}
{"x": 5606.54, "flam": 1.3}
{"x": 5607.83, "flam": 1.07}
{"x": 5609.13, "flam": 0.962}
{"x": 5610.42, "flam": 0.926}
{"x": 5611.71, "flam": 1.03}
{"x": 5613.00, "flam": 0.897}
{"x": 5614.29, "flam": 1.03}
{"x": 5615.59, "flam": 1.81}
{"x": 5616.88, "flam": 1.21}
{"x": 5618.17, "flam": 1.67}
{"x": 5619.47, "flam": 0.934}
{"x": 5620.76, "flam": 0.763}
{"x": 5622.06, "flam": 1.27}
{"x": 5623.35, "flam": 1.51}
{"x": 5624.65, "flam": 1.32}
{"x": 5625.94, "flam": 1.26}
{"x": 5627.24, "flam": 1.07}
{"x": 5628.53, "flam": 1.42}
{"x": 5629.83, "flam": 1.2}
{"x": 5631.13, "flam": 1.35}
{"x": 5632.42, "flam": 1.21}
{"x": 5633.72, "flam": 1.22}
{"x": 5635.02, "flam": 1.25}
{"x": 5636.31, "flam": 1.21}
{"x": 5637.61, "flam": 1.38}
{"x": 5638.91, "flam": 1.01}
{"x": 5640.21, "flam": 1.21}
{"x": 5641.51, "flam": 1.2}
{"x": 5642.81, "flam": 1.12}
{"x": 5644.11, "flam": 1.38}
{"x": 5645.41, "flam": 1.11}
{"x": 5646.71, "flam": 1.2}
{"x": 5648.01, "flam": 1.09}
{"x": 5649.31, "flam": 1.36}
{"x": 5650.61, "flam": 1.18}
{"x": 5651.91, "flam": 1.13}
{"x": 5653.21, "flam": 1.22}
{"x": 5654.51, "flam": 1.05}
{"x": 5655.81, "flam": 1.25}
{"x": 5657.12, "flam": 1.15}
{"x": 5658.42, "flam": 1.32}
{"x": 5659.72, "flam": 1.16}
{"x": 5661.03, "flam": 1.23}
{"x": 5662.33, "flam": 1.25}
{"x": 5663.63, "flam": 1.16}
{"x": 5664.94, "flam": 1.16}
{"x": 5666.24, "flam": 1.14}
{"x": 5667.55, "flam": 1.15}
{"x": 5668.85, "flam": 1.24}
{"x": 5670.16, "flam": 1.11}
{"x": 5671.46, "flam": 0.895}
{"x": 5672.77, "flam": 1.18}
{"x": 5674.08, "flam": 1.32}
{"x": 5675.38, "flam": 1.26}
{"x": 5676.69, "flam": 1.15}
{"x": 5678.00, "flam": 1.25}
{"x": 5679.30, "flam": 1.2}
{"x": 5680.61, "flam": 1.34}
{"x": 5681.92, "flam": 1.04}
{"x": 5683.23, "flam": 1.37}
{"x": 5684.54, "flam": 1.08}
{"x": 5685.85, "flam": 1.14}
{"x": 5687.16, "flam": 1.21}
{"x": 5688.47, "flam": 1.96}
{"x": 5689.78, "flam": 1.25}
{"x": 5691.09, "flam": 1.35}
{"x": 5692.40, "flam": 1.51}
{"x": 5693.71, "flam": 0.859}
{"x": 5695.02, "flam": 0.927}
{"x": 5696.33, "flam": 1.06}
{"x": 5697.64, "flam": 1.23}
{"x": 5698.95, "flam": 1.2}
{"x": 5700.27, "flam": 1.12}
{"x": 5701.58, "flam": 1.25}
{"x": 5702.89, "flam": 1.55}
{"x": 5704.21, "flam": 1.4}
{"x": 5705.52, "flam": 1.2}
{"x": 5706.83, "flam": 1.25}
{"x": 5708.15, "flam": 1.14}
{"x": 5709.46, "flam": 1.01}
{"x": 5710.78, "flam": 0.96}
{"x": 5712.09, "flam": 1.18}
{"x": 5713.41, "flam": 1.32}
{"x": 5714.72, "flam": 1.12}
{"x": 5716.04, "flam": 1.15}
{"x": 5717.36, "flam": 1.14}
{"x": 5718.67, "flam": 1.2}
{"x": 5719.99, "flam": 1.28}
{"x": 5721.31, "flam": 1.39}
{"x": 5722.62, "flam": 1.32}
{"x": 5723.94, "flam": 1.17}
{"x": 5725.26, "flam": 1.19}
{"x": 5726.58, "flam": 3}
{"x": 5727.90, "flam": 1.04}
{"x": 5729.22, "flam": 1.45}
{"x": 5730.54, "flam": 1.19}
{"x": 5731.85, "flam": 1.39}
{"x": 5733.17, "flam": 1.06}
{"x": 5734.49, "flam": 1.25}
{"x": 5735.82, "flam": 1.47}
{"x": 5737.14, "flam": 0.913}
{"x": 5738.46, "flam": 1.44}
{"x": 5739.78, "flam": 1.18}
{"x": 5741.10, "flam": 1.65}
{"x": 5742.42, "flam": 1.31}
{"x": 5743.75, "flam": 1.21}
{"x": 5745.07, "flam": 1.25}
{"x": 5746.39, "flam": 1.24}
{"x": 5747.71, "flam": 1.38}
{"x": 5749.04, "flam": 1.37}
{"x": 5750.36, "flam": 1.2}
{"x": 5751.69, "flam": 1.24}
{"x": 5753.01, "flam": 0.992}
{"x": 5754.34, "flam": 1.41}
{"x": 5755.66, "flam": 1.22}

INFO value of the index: 0.6 angstroms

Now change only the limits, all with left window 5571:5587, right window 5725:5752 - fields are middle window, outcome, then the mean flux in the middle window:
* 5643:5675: 2.8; 1.18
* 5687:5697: 0.4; 1.27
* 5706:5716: 1.5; 1.14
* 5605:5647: 2.3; 1.2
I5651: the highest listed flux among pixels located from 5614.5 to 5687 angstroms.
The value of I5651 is 1.81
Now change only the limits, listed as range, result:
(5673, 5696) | 1.96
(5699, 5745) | 3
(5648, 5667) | 1.36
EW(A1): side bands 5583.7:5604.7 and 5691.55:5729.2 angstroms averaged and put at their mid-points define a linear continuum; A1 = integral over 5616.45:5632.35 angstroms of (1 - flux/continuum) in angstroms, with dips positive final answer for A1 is -1.2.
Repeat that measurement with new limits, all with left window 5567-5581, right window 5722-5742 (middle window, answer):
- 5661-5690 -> 2.6 angstroms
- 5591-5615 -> 3.9 angstroms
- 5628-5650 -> 1.4 angstroms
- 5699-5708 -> 0.5 angstroms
